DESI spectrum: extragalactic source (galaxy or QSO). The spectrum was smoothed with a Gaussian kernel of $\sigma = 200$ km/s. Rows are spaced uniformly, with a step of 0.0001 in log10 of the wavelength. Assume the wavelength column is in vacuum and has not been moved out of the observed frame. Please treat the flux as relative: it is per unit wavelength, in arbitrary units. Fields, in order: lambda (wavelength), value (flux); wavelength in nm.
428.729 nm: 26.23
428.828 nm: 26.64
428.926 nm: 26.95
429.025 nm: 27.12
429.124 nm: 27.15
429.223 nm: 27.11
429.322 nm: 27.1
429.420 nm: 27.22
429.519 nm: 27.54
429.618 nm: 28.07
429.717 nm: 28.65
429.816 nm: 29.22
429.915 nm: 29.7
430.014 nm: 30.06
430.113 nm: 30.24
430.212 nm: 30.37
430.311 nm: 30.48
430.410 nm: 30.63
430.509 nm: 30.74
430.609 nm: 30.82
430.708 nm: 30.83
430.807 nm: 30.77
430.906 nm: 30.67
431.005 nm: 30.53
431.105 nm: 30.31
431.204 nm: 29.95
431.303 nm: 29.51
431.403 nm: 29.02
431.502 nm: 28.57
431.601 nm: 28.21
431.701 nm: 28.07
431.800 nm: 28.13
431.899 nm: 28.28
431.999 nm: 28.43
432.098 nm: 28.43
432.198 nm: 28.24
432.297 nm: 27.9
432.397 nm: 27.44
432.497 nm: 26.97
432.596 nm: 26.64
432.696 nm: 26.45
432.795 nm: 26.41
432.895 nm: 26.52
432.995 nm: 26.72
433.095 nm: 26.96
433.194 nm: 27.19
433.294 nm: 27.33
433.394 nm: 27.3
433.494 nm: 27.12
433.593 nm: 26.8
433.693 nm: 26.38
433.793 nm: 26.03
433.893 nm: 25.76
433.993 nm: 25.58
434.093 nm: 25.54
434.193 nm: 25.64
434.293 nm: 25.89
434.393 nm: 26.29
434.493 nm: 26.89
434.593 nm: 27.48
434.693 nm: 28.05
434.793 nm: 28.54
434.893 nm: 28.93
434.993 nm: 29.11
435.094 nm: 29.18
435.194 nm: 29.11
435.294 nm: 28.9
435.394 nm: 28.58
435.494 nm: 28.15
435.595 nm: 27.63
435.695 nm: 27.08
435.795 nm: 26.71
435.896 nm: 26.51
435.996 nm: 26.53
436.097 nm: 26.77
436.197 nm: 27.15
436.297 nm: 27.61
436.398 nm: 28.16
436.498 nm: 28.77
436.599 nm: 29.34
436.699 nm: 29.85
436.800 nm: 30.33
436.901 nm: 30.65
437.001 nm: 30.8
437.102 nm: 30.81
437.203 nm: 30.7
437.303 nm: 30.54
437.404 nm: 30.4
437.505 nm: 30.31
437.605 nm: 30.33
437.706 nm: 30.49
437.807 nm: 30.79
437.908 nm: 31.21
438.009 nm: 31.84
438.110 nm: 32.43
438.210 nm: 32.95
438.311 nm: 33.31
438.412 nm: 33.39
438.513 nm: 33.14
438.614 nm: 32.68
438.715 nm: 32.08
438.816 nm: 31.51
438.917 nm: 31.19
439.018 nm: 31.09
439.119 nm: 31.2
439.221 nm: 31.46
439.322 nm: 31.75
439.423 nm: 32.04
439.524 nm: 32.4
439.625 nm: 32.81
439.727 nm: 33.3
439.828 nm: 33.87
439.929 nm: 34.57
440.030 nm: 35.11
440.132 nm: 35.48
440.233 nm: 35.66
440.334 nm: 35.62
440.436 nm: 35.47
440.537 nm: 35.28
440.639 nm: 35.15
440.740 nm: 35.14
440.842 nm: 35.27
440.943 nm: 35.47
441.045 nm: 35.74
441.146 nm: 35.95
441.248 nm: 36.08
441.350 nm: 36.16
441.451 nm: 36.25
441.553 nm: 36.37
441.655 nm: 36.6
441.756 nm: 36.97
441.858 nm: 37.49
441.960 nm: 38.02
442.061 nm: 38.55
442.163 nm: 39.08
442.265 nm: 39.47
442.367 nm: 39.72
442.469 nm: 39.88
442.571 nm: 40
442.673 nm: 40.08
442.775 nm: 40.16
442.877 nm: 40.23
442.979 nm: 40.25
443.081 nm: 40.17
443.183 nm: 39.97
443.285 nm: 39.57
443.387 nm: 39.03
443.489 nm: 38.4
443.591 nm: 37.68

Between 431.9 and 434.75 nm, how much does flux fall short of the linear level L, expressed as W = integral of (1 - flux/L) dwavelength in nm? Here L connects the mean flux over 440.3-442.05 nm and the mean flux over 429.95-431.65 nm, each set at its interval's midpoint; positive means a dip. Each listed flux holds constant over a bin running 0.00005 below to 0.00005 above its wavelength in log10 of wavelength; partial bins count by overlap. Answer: 0.42 nm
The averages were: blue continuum 30.1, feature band 26.9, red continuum 36.1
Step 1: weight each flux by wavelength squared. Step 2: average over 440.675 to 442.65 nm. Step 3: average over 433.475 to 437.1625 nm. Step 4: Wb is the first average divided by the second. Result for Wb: 1.38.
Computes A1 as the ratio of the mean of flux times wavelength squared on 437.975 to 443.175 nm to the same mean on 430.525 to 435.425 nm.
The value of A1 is 1.32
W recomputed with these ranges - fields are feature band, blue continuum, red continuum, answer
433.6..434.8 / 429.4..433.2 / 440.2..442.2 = 0.18 nm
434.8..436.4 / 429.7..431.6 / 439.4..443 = 0.25 nm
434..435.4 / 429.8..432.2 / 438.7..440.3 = 0.15 nm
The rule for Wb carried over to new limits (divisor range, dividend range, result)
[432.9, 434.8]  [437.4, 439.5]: 1.22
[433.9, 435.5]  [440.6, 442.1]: 1.36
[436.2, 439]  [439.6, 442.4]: 1.19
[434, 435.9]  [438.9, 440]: 1.20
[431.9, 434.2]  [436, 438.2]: 1.13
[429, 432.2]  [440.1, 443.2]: 1.35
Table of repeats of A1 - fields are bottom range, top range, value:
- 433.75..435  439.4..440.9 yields 1.32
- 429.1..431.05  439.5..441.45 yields 1.25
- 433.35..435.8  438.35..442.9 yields 1.33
